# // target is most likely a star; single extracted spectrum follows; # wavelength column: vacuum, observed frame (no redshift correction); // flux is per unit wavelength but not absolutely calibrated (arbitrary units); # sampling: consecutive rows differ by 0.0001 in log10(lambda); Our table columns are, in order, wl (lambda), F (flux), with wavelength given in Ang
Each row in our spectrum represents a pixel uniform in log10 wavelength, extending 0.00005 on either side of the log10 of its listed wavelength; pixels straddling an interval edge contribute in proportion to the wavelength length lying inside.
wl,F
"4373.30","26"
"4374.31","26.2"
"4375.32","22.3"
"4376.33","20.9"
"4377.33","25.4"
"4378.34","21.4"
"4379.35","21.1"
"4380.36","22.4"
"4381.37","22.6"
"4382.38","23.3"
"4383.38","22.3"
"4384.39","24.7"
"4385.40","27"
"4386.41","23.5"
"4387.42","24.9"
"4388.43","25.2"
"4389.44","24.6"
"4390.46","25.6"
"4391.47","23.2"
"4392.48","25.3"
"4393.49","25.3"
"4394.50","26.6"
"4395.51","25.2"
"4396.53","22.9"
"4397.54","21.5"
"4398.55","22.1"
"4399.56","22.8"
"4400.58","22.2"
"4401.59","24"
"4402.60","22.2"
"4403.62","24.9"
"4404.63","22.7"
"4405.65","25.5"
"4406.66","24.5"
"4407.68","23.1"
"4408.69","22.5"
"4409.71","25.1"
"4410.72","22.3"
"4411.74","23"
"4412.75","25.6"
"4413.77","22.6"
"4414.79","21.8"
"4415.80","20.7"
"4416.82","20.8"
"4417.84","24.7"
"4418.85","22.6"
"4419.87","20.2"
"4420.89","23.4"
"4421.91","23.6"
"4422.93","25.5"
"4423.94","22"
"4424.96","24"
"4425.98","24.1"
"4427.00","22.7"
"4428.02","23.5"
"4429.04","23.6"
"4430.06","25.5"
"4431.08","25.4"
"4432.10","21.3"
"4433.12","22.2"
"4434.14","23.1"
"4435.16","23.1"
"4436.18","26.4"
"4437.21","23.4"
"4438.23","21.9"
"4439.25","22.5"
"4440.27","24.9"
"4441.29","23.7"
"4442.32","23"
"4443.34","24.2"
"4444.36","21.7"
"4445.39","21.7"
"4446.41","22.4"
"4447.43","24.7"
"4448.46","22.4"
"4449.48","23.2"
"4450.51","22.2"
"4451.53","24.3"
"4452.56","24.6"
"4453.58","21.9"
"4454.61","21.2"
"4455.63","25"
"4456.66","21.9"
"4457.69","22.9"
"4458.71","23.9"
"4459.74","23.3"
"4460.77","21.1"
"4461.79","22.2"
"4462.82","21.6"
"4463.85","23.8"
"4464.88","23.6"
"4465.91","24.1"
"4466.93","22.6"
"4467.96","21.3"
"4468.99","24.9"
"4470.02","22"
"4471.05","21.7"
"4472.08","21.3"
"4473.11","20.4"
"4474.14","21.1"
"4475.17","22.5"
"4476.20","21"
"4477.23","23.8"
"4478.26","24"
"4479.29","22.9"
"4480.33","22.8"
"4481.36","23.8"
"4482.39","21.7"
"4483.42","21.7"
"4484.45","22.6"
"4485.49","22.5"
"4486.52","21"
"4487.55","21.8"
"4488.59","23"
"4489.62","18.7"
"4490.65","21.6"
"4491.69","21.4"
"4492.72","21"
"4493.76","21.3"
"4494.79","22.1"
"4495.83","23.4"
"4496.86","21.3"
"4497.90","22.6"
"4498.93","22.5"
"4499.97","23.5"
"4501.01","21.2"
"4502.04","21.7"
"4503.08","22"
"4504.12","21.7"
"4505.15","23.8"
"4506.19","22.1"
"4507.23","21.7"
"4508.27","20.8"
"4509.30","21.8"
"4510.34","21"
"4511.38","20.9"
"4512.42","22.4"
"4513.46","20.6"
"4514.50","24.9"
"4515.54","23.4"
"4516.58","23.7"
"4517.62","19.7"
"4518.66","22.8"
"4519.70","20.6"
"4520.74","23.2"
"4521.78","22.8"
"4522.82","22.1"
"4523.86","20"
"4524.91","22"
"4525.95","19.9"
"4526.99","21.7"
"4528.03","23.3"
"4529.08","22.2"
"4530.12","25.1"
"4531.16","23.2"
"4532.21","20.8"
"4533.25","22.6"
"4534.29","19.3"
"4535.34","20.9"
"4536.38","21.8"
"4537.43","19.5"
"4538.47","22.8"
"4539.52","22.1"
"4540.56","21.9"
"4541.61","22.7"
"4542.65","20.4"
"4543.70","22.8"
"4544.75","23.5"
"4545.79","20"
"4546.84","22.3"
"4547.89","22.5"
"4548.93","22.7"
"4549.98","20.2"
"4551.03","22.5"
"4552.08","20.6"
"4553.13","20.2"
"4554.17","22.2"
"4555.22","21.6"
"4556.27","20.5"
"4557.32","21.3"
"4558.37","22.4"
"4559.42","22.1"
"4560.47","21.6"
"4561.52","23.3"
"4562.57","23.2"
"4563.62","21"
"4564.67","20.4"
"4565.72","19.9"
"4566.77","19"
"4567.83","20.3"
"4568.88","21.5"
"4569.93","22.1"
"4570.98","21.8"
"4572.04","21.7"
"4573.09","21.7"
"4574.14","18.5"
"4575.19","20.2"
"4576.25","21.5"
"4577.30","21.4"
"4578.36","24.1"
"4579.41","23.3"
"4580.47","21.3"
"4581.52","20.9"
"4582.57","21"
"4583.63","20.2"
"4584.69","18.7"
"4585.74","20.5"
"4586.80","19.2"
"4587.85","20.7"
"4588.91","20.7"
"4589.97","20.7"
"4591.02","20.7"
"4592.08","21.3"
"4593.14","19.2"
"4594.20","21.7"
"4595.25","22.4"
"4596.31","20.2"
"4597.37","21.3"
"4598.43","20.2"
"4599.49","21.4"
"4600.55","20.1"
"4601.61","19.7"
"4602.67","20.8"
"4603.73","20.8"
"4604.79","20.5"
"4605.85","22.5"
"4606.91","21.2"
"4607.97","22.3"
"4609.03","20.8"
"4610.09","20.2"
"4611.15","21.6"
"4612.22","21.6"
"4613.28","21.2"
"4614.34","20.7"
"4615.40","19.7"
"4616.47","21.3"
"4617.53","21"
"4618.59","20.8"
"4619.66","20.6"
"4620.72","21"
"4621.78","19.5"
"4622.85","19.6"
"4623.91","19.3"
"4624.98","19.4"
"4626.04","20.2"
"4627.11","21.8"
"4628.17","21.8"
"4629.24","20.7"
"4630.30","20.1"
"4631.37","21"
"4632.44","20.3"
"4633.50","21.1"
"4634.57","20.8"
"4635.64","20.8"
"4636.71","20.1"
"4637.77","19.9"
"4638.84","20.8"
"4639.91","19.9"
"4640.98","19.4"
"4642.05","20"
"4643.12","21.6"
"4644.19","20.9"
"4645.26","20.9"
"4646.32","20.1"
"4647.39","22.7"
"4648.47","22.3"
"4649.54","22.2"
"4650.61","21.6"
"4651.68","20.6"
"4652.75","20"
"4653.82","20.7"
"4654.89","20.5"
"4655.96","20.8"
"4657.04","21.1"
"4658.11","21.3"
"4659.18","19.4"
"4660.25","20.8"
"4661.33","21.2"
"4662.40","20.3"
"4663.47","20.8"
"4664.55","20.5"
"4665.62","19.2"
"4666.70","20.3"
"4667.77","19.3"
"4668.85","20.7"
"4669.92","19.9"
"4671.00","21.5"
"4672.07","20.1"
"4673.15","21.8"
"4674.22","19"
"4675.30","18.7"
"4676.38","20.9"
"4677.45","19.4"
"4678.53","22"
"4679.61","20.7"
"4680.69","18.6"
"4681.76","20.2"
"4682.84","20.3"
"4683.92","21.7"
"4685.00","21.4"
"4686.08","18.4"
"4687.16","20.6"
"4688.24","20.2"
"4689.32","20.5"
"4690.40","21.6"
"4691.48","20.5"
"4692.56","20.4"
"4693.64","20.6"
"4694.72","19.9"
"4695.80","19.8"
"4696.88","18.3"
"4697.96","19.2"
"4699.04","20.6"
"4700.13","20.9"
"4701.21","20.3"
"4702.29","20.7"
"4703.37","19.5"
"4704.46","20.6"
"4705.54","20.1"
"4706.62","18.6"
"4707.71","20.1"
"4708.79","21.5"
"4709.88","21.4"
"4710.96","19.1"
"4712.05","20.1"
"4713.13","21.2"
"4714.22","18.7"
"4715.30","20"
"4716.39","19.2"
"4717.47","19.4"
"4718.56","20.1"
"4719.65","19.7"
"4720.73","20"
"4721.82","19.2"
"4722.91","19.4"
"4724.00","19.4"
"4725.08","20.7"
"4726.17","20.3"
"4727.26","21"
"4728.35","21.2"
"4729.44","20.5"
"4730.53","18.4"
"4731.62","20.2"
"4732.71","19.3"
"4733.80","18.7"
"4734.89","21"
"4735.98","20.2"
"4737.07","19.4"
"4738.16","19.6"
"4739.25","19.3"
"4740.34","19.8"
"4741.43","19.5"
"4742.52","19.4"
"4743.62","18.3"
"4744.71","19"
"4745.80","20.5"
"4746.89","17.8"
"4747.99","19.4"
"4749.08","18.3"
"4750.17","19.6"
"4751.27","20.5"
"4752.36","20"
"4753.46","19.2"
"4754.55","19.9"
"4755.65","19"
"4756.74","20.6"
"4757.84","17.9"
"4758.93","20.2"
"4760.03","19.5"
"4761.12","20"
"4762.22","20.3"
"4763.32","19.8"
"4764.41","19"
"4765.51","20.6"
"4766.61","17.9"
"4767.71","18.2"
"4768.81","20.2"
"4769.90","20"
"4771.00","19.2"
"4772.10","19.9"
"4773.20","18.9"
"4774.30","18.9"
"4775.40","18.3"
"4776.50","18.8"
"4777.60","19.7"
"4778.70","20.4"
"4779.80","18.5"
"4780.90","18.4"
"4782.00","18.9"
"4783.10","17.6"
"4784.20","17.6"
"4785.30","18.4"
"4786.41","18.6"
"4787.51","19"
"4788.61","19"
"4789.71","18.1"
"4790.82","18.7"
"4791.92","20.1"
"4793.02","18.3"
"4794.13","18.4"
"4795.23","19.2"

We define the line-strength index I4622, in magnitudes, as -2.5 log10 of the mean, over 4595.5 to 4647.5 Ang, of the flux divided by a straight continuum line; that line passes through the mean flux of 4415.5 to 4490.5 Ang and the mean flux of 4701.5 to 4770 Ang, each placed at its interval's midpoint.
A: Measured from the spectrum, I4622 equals 0.014 mag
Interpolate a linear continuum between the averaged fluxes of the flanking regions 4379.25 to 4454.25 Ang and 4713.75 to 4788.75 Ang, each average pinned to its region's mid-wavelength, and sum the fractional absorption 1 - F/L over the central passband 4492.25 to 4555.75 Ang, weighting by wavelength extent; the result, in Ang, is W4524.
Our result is 0.7 Ang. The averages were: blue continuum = 23.5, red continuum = 19.4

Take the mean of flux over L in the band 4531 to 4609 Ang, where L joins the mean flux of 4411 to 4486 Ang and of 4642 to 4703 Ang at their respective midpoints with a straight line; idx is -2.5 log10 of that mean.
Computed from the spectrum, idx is 0.02 mag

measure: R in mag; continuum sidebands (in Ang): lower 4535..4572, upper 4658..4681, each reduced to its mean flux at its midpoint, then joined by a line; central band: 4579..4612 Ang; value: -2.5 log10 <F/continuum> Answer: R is 0.01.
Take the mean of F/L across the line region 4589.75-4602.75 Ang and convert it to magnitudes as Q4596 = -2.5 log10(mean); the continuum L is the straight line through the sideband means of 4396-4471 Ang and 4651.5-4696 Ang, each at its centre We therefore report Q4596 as 0.027 mag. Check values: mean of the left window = 23.1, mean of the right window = 20.4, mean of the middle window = 20.7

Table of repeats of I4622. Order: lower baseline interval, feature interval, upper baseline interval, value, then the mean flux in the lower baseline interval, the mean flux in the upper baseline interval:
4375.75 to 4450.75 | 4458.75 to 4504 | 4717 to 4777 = 0.02 mag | 23.4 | 19.6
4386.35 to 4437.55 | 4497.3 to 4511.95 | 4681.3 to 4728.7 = 0.03 mag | 23.6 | 20.1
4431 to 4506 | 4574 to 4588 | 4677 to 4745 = 0.02 mag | 22.6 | 20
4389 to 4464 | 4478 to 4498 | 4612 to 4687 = 0.03 mag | 23.3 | 20.6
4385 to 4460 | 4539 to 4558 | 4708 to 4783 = 0.01 mag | 23.5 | 19.6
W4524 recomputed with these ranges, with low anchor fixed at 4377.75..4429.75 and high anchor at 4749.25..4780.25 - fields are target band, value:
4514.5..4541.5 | 0.2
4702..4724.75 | 0.1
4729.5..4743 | 0.1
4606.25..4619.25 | 0.1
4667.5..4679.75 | 0.1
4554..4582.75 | 0.3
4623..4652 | 0.2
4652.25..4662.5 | 0.0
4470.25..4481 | 0.2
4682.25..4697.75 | 0.0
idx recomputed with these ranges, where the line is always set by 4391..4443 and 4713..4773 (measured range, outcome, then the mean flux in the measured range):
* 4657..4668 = 0.01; 20.4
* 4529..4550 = 0.00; 21.9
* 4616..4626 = 0.04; 20.3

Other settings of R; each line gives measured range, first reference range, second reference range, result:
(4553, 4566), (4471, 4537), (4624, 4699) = -0.01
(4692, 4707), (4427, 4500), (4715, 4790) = 0.00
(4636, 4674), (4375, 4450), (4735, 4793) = -0.01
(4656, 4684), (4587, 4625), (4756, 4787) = -0.01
